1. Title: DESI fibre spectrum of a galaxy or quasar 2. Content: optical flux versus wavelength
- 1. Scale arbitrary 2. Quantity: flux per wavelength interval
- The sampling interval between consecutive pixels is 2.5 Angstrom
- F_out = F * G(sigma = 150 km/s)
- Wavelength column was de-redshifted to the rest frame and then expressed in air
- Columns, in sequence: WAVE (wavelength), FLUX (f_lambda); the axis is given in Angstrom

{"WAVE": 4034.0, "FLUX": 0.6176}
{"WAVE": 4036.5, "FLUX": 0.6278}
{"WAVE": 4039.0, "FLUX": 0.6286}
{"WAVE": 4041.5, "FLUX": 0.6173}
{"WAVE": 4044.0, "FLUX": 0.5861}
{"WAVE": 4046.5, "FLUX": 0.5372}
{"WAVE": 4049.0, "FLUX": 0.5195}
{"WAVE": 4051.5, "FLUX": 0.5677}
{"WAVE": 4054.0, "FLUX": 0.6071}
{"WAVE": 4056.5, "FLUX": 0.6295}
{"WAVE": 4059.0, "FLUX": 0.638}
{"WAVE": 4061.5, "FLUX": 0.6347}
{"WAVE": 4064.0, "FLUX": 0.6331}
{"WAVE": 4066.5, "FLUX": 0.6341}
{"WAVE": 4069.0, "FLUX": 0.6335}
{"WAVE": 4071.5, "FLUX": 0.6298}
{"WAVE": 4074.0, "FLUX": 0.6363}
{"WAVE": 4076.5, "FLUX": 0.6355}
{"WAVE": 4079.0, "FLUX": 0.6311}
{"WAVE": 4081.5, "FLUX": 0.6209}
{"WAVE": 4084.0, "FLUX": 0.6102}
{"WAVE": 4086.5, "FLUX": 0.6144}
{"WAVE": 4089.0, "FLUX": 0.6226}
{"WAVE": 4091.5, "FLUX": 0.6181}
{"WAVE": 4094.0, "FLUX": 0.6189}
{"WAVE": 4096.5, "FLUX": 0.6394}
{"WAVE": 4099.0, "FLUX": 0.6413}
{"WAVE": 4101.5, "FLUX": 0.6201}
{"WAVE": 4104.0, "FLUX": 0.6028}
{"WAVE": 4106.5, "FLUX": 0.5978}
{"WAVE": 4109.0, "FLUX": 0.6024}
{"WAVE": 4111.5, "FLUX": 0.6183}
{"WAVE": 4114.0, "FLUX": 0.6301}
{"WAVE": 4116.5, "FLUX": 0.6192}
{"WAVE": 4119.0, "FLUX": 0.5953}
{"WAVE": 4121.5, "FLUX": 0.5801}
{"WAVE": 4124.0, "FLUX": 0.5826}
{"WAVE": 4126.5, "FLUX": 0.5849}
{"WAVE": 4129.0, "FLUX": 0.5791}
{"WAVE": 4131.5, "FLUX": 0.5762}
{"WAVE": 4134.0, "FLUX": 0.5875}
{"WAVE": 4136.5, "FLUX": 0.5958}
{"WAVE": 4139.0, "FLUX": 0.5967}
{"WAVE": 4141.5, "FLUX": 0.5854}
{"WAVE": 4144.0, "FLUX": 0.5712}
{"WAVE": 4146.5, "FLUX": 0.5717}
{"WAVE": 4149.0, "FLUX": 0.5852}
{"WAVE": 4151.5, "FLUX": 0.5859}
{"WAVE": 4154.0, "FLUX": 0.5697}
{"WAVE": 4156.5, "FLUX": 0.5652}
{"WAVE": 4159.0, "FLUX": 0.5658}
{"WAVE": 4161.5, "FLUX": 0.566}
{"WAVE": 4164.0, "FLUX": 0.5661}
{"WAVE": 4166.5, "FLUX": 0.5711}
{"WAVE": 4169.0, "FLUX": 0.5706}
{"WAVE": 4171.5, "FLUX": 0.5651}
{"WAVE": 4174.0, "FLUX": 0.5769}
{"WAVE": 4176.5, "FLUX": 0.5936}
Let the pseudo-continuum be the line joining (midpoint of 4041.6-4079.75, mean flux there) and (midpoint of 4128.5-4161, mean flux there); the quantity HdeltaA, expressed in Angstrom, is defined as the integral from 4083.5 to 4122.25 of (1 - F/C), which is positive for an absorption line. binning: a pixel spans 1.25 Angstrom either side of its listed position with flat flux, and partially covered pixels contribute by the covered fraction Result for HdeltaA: -1.32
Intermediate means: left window 0.61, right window 0.579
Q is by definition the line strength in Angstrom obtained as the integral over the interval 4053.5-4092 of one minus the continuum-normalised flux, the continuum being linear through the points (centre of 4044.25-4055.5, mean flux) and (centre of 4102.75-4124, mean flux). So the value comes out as -3.4 Angstrom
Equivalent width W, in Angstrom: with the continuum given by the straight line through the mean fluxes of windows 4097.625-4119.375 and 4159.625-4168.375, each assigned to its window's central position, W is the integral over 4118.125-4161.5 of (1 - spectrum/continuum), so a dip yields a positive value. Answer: 0.6 Angstrom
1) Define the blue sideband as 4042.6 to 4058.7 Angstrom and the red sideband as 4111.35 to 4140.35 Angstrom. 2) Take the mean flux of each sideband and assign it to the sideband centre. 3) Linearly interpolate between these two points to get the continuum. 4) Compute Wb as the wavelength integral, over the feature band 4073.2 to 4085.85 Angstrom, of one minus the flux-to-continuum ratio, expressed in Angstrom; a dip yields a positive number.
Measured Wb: -0.89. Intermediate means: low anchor 0.579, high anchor 0.595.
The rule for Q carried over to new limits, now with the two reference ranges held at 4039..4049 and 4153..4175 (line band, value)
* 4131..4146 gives -0.4 Angstrom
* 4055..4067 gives -1.2 Angstrom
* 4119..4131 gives -0.2 Angstrom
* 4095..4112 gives -1.3 Angstrom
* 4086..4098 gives -1.0 Angstrom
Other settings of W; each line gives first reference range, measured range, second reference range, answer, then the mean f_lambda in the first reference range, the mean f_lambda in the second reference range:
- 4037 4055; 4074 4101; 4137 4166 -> -2.14 Angstrom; 0.582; 0.576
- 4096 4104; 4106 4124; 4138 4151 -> 0.23 Angstrom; 0.628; 0.582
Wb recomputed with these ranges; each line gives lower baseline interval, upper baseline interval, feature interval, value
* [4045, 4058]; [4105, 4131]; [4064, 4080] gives -1.4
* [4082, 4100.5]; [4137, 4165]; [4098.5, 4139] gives 0.1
